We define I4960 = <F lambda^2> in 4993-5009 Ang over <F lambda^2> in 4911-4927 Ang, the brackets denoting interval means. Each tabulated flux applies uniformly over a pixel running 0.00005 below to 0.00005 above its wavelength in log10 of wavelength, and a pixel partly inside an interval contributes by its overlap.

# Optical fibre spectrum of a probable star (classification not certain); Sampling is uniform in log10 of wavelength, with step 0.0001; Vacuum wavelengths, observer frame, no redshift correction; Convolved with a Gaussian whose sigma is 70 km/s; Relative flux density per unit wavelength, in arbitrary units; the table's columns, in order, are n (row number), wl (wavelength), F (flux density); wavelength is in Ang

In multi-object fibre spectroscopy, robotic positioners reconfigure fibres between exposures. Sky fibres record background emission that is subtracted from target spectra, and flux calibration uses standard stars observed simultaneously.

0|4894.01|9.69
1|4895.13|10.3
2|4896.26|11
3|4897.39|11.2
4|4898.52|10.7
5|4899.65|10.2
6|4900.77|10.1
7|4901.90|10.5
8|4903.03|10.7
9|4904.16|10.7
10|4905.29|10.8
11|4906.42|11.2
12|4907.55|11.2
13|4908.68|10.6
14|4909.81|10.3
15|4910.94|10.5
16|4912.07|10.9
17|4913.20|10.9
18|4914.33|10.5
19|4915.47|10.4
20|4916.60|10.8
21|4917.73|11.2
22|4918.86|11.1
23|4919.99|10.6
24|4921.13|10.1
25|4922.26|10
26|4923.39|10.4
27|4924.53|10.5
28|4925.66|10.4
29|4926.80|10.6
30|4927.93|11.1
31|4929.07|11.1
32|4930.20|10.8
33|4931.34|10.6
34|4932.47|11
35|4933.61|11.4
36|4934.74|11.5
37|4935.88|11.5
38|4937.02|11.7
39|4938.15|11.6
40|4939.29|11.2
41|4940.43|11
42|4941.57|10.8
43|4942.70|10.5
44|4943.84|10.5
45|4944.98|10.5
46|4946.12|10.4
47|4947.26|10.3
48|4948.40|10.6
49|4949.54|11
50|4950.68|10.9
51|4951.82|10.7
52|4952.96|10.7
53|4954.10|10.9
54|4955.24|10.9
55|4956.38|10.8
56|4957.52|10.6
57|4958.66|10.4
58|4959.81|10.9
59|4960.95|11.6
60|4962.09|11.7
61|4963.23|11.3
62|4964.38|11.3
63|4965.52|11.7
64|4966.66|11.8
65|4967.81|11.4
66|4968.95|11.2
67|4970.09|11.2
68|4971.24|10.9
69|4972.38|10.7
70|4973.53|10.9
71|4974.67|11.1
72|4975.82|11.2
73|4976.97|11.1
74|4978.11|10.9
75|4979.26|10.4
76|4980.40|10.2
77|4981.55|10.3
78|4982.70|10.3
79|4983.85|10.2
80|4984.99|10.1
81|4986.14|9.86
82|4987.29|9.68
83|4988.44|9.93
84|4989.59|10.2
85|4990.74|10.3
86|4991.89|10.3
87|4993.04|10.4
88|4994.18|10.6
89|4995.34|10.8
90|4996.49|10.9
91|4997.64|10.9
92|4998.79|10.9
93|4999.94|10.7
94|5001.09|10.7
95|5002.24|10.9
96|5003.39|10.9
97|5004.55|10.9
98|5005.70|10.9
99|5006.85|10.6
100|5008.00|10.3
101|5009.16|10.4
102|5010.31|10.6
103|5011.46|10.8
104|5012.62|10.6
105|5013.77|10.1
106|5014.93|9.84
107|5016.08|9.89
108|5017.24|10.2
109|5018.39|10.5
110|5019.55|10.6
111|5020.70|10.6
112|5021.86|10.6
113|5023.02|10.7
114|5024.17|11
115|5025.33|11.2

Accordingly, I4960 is 1.0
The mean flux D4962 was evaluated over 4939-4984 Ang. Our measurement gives 10.9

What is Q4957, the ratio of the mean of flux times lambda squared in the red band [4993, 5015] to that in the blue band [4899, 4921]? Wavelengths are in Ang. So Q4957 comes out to 1.04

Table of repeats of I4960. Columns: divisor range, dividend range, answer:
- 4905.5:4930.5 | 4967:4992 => 1.01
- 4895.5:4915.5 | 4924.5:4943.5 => 1.04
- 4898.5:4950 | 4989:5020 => 1.01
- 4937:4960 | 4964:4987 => 1.01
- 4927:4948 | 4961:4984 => 1.02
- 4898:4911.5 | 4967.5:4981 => 1.06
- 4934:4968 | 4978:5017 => 0.97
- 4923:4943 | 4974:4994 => 0.96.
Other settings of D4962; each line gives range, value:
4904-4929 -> 10.7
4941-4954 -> 10.6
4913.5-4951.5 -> 10.8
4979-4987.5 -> 10.1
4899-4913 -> 10.7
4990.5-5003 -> 10.7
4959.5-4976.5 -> 11.3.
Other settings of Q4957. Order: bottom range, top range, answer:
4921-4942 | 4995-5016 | 1.00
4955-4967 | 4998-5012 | 0.98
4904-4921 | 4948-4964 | 1.03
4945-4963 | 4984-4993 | 0.94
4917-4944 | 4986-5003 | 0.99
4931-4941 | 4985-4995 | 0.92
